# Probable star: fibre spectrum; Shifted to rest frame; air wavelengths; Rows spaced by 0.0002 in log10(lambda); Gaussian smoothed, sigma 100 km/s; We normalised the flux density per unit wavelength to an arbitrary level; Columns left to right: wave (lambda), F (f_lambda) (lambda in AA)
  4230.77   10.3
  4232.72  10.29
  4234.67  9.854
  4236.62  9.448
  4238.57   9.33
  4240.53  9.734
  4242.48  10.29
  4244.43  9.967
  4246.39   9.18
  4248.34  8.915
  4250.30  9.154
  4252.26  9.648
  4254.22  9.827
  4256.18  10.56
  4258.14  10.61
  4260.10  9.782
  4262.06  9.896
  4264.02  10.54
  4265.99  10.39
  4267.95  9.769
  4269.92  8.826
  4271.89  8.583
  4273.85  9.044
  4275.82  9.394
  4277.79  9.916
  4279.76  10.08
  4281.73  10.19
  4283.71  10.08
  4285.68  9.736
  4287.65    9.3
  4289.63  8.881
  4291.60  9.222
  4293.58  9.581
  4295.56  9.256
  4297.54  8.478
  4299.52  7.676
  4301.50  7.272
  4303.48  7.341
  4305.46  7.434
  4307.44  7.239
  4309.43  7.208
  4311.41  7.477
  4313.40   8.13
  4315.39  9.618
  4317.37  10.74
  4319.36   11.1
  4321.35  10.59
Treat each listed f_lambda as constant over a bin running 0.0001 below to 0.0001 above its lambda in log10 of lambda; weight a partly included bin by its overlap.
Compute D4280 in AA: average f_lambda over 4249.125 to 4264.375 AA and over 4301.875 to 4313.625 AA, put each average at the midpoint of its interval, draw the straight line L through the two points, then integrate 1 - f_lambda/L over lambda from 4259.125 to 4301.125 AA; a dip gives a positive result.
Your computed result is -3.1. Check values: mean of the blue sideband 9.97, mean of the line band 9.42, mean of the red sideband 7.42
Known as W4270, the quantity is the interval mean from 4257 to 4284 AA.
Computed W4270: 9.79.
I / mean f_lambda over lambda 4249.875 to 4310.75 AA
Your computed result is 9.18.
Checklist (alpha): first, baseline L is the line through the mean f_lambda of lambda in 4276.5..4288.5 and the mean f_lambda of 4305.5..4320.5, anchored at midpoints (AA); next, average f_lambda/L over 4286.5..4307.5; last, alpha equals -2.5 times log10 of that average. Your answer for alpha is 0.12 mag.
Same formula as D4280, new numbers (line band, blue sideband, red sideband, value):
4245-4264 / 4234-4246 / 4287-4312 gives -0.87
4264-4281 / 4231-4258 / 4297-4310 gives -1.75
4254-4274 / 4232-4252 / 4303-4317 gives -1.68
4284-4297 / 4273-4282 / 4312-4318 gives 0.29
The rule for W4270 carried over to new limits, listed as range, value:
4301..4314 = 7.43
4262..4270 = 10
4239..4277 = 9.69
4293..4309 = 7.96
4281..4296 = 9.53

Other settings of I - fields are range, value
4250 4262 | 9.97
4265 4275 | 9.32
